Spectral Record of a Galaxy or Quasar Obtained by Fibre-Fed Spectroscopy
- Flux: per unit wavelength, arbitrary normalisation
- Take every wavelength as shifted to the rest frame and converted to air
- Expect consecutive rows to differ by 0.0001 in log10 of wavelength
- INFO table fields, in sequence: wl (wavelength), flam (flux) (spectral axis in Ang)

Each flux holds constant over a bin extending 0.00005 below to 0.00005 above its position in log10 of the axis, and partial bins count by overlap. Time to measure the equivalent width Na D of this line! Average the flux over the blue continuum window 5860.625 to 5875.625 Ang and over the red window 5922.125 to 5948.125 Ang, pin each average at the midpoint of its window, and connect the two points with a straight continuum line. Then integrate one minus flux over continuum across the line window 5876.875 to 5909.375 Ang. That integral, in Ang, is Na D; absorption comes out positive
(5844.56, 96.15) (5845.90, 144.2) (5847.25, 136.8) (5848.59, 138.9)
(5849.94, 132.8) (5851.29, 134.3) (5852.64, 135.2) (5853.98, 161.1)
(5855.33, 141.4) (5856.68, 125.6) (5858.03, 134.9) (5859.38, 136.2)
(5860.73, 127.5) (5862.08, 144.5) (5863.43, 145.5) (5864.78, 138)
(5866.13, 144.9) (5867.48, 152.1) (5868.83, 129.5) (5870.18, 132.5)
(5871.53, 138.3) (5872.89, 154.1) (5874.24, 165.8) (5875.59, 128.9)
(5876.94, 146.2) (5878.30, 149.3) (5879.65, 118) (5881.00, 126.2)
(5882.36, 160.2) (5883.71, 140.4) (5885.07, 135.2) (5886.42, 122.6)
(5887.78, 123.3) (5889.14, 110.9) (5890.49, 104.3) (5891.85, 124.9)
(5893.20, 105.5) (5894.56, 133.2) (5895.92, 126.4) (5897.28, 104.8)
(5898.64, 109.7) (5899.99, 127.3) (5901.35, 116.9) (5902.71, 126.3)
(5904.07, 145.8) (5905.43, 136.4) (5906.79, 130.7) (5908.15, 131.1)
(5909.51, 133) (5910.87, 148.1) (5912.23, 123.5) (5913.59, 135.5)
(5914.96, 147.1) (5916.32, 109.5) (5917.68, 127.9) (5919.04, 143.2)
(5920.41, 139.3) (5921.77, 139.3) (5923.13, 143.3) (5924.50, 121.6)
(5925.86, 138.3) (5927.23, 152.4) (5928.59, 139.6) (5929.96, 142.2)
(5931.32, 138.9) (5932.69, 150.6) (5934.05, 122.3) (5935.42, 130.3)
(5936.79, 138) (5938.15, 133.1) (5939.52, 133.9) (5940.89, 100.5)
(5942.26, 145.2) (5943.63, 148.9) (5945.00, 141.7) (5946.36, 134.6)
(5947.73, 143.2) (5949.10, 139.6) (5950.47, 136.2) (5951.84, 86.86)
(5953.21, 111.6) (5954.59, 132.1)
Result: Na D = 3.1 Ang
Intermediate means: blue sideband 143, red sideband 137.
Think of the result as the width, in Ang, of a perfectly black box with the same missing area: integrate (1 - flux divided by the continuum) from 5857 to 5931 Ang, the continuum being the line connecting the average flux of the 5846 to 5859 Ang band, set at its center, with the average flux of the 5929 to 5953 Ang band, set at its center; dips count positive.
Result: 1.17 Ang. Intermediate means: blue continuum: 138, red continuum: 133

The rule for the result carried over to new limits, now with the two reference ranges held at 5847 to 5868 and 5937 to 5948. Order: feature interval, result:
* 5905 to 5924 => 0.2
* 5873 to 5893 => 0.8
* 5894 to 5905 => 1.1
